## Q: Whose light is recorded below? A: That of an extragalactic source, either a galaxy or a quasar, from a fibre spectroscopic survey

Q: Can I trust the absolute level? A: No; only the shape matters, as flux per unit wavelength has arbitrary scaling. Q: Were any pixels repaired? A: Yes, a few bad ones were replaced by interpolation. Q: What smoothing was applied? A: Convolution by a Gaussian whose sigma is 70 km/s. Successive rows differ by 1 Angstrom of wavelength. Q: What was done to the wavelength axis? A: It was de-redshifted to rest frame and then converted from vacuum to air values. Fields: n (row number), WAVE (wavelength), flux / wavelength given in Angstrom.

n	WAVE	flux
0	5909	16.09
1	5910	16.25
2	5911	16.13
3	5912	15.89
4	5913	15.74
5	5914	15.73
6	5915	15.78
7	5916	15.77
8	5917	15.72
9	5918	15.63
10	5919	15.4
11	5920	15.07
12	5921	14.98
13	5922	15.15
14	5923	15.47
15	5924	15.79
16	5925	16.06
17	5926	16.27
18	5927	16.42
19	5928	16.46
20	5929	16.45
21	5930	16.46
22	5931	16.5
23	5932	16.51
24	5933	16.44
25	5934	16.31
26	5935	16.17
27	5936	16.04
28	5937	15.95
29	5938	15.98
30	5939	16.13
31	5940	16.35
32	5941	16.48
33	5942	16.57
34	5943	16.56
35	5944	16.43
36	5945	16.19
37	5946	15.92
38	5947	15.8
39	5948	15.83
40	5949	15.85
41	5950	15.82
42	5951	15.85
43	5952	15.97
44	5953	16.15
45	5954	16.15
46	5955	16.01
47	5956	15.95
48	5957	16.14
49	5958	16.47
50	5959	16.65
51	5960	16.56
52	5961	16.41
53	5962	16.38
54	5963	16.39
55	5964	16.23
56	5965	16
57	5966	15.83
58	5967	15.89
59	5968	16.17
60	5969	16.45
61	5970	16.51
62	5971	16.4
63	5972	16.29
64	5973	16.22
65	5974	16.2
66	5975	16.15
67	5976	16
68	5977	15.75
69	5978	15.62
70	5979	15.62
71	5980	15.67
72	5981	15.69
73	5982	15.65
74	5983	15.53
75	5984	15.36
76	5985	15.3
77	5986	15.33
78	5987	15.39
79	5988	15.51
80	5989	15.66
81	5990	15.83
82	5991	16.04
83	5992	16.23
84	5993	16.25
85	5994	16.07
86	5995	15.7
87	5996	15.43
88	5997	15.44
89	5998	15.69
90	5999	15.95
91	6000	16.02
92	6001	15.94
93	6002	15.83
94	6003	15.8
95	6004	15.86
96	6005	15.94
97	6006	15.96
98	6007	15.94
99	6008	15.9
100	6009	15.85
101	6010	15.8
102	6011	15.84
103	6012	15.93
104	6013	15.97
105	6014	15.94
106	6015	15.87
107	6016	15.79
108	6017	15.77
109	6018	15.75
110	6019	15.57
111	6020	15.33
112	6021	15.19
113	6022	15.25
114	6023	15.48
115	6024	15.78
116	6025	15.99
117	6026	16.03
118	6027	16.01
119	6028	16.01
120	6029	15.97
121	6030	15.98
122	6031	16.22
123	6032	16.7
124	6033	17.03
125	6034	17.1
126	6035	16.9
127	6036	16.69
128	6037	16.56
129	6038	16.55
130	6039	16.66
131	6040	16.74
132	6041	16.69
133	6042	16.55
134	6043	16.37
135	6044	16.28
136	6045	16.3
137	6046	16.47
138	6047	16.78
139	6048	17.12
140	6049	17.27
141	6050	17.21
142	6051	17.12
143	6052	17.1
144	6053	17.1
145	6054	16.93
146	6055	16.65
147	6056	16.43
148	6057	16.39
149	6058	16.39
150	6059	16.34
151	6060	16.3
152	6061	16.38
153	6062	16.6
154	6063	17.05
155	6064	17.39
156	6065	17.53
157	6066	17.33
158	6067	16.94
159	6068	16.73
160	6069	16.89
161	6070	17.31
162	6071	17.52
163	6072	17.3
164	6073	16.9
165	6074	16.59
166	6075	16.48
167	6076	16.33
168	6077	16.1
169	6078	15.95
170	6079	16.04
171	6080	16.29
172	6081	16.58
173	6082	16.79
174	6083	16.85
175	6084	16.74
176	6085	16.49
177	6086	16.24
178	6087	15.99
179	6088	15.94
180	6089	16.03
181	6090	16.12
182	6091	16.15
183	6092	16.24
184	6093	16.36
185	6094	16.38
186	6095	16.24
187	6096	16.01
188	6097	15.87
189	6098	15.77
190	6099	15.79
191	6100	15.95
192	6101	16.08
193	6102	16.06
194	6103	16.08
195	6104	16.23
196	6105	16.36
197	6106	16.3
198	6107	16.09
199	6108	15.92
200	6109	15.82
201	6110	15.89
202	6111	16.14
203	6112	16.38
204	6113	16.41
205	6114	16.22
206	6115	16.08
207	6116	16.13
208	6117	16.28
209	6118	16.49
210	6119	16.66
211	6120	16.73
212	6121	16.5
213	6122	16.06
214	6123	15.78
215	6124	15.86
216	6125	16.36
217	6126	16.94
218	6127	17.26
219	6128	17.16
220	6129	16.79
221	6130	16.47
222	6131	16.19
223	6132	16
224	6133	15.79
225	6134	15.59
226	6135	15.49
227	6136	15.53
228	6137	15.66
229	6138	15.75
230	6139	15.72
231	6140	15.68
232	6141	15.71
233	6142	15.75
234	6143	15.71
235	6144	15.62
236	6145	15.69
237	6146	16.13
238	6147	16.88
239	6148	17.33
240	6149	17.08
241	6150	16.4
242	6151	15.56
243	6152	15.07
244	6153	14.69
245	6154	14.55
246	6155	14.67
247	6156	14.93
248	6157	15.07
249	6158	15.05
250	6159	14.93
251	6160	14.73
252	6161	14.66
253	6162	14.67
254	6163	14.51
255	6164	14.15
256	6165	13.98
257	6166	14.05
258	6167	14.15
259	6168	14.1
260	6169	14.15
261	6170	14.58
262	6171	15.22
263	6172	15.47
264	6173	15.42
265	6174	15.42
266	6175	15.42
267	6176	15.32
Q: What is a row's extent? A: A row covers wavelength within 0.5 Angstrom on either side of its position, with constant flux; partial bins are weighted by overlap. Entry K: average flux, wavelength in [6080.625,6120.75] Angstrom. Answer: 16.2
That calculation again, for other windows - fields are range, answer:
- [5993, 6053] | 16.2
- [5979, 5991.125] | 15.6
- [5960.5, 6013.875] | 15.9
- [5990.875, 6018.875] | 15.9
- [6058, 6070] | 16.9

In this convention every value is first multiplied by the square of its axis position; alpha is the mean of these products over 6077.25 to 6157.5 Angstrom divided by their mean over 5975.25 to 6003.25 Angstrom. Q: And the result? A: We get 1.07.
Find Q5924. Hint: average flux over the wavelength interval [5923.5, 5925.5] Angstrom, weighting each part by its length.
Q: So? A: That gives 15.9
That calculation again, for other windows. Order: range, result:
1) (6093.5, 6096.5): 16.2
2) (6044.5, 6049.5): 16.8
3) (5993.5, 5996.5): 15.7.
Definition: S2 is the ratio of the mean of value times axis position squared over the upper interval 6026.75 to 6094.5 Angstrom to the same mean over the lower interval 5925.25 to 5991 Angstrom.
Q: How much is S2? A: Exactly 1.1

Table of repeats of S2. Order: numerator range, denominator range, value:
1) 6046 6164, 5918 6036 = 1.06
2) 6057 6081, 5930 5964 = 1.07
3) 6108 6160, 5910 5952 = 1.07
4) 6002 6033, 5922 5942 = 1.01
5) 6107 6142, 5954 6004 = 1.06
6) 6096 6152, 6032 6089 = 0.99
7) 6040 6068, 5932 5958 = 1.08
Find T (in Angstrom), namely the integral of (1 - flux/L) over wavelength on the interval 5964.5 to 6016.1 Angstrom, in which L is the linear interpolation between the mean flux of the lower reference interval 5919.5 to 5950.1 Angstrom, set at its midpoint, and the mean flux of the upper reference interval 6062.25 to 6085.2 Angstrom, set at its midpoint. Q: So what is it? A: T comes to 1.6 Angstrom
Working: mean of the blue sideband 16.1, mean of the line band 15.9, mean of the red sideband 16.8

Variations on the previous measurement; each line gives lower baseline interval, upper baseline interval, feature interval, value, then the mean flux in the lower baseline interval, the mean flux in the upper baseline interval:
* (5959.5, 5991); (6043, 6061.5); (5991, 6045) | 1.03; 15.9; 16.7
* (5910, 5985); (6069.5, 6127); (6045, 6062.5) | -0.54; 16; 16.3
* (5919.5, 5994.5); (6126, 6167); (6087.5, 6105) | -0.44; 16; 15.6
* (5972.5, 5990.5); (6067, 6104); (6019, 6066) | -1.18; 15.7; 16.4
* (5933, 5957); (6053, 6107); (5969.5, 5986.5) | 0.38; 16.1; 16.5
